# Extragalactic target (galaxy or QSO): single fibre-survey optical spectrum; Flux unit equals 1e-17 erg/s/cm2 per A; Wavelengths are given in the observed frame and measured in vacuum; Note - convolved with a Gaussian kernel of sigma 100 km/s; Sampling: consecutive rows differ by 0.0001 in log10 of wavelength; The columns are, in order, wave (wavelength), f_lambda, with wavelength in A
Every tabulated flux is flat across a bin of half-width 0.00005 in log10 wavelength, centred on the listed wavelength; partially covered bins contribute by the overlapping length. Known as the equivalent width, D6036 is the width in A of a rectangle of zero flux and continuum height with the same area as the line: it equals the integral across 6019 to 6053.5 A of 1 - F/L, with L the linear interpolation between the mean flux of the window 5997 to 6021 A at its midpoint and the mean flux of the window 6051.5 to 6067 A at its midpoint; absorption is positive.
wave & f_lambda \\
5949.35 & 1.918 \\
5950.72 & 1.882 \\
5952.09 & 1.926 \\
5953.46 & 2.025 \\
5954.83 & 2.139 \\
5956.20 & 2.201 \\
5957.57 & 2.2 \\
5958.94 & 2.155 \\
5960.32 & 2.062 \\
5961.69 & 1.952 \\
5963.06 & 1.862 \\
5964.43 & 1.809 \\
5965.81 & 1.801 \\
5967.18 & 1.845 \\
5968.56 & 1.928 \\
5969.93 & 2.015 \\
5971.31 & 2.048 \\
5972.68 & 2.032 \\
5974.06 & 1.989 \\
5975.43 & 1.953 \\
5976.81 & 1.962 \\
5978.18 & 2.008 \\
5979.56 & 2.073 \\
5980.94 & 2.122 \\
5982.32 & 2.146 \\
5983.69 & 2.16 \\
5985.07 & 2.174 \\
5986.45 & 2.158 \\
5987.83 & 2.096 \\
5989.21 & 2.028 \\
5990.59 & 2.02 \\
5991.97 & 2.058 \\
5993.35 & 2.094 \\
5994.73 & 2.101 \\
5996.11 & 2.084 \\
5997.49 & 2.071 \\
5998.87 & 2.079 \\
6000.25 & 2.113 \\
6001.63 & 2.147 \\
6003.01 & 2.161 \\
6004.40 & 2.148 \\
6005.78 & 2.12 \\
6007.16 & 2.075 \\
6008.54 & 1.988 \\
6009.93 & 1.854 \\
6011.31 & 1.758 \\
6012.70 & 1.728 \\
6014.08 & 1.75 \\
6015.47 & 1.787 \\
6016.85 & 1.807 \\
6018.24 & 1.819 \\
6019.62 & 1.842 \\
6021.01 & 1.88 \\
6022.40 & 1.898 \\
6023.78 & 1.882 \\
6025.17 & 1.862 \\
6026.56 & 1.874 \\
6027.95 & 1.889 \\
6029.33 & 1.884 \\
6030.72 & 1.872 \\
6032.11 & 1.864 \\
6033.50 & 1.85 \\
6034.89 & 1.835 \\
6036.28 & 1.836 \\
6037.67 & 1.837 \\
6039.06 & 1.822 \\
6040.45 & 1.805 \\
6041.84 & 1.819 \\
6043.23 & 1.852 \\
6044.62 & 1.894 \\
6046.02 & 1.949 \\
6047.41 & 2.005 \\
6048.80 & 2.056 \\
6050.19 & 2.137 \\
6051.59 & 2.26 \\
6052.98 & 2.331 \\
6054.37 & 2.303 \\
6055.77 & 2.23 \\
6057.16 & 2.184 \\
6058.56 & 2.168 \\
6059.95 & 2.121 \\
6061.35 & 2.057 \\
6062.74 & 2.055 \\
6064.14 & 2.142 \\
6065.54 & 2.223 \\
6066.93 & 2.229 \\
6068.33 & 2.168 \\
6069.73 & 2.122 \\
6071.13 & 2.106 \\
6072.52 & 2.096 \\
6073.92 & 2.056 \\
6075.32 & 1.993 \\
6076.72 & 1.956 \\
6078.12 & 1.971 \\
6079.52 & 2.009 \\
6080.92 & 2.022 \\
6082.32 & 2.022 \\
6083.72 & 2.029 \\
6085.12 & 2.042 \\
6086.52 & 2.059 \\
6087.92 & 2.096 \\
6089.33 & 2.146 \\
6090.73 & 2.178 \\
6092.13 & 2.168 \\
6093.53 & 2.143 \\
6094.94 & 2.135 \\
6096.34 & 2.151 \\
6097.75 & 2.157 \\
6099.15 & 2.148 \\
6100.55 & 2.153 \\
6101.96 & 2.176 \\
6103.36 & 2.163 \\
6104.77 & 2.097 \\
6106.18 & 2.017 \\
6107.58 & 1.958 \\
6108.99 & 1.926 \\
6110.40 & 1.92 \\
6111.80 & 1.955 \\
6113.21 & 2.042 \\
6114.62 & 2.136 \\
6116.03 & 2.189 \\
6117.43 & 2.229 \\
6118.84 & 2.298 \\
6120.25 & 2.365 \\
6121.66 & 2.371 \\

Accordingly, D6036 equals 2.68 A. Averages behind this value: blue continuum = 1.95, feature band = 1.92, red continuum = 2.19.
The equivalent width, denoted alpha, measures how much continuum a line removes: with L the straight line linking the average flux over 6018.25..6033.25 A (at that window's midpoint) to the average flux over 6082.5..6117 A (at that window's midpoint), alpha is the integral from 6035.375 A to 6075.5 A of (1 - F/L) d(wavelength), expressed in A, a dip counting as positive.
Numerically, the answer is -2.1 A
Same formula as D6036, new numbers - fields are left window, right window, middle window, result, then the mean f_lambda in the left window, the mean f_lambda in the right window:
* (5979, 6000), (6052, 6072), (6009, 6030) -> 2.9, 2.1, 2.18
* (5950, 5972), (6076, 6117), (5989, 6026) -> 1.0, 1.99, 2.08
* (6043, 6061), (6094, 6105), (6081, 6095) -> 0.3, 2.12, 2.15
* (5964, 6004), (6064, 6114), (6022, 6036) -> 1.3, 2.05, 2.08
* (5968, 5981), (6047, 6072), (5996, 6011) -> 0.0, 2.01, 2.16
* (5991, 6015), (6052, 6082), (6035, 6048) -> 1.3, 2.02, 2.12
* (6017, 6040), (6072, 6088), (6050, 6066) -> -1.9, 1.86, 2.03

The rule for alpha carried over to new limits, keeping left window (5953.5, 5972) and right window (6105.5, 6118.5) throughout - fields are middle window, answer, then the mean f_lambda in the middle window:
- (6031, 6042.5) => 1.1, 1.83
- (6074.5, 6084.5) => 0.2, 2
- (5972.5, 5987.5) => -0.5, 2.07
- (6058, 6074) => -0.8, 2.13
